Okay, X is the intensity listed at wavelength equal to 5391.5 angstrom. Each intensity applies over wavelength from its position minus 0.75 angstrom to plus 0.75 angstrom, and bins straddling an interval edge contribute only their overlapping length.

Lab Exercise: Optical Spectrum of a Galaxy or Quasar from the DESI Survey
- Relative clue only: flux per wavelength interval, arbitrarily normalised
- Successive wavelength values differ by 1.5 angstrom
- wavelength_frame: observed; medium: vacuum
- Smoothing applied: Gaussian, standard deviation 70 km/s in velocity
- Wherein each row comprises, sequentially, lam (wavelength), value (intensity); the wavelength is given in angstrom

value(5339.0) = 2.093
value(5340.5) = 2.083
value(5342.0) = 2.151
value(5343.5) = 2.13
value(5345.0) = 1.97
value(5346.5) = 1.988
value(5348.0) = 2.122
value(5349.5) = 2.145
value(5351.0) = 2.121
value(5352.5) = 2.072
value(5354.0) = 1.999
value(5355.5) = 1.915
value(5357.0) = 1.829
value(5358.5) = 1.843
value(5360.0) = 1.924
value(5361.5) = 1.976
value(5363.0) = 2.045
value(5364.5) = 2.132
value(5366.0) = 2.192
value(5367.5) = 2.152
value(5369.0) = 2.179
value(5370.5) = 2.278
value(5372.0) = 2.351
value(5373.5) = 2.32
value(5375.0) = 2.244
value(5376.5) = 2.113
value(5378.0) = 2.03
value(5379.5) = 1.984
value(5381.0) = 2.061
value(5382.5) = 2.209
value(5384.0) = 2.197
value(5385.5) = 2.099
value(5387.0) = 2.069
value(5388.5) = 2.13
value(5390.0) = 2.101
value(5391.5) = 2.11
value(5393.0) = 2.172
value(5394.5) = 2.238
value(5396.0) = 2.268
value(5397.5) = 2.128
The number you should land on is 2.11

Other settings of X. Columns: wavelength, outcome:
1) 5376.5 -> 2.113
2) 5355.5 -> 1.915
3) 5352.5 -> 2.072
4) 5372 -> 2.351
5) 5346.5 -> 1.988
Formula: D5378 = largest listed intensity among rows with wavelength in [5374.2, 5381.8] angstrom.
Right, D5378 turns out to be 2.244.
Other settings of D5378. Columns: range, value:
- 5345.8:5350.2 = 2.145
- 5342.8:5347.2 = 2.13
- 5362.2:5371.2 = 2.278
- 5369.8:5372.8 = 2.351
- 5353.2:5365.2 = 2.132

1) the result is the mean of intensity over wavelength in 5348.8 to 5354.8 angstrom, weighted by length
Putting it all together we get 2.08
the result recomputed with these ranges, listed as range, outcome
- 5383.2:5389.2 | 2.12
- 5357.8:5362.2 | 1.91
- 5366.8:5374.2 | 2.26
